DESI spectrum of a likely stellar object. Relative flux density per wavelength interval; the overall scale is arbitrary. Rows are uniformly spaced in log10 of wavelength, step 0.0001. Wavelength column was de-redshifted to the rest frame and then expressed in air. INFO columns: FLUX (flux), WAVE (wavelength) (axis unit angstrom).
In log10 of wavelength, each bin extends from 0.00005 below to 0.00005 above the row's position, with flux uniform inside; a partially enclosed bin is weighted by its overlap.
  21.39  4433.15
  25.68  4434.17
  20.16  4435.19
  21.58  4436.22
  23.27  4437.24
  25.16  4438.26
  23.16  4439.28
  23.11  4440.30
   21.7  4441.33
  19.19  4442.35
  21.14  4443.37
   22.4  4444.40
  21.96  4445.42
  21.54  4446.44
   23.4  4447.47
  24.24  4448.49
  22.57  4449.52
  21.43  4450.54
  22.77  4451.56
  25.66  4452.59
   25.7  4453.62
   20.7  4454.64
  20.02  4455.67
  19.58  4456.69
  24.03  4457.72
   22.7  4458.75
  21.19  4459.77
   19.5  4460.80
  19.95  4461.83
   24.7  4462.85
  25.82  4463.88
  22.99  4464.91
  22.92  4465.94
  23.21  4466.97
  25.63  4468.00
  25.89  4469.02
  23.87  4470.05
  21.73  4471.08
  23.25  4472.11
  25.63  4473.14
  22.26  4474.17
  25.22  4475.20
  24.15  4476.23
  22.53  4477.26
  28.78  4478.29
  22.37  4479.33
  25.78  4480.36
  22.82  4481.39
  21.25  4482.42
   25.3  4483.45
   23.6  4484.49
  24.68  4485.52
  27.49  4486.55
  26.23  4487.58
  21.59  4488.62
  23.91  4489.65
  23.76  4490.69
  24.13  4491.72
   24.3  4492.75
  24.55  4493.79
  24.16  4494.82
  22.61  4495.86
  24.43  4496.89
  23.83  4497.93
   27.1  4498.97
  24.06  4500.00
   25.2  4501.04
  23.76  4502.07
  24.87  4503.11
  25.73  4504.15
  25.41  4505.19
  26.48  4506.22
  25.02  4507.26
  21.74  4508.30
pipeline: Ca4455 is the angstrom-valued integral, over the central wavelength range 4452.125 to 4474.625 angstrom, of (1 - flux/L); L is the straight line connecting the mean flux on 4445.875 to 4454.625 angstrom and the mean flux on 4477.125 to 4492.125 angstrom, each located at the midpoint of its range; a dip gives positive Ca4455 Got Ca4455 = 0.6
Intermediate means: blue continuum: 23.3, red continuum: 24.3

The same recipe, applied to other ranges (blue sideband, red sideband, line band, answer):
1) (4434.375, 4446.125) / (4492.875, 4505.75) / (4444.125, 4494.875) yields -0.19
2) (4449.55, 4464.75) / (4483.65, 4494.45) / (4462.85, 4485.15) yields -0.55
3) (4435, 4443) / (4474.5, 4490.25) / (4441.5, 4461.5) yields 0.67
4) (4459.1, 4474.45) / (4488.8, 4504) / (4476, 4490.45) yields -0.29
